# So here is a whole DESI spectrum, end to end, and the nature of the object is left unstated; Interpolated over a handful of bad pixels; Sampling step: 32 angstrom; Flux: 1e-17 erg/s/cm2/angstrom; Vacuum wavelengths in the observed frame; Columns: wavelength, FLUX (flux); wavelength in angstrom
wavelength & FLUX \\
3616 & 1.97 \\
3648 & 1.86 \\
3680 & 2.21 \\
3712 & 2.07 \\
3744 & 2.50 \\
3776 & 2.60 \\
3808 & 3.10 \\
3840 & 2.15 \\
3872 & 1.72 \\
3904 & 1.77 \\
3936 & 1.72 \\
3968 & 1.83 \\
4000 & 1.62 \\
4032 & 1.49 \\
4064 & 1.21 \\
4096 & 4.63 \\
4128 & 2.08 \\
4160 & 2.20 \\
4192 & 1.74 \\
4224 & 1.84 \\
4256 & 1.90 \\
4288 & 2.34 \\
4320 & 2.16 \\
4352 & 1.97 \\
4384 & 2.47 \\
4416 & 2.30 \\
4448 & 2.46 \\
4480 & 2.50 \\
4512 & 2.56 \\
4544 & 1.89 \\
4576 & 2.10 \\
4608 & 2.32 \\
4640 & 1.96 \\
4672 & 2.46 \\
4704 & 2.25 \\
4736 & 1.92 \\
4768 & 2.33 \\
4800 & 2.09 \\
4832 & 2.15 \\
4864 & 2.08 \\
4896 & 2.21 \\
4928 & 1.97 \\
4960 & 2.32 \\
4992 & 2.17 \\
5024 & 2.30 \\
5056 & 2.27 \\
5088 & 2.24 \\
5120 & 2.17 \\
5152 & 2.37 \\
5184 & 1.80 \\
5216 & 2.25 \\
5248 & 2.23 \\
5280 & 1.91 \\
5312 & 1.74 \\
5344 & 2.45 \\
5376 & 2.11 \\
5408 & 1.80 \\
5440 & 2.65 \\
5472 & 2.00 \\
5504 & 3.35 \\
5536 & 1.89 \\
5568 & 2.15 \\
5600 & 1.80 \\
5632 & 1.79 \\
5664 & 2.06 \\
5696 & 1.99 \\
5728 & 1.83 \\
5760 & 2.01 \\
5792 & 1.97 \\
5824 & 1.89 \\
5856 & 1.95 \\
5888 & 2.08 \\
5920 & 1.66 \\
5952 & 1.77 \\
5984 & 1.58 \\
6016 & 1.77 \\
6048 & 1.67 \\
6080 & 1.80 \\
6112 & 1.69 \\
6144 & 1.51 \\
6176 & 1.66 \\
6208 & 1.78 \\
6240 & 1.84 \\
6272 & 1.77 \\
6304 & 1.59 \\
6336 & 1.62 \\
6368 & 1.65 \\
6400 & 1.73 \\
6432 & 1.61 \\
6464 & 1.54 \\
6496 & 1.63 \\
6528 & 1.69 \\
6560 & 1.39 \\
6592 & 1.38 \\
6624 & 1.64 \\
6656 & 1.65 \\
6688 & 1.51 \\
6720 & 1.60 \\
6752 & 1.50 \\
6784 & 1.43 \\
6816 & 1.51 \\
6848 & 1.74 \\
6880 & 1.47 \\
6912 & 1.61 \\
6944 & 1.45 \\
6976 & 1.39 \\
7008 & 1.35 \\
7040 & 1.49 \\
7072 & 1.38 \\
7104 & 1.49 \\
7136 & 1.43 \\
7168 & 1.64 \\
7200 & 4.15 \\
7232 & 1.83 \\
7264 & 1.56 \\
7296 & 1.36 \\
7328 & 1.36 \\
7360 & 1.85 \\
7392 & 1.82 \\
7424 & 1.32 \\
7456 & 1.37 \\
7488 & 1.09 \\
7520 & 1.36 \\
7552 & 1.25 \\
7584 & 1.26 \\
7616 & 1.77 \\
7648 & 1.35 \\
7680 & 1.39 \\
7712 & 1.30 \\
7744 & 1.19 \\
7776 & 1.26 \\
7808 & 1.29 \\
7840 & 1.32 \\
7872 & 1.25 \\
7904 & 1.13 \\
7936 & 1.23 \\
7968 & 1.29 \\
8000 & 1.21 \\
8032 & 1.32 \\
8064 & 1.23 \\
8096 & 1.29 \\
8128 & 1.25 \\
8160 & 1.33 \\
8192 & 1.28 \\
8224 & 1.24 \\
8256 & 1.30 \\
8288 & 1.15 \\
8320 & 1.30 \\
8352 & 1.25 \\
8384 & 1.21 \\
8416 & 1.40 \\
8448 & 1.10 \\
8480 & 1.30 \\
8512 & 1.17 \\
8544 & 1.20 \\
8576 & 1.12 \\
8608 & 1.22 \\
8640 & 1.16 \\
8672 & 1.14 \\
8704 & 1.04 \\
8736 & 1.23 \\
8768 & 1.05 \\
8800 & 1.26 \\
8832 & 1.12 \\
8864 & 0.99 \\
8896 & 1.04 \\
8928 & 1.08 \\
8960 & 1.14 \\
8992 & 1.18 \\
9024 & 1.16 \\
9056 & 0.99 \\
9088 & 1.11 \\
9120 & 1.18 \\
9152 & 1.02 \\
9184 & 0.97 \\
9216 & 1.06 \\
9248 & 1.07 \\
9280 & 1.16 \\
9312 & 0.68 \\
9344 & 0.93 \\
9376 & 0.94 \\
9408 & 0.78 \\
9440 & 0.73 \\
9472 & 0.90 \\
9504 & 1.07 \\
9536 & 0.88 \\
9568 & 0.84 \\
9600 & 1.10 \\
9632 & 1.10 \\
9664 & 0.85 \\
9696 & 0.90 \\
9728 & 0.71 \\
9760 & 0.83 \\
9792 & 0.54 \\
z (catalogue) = 0.10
